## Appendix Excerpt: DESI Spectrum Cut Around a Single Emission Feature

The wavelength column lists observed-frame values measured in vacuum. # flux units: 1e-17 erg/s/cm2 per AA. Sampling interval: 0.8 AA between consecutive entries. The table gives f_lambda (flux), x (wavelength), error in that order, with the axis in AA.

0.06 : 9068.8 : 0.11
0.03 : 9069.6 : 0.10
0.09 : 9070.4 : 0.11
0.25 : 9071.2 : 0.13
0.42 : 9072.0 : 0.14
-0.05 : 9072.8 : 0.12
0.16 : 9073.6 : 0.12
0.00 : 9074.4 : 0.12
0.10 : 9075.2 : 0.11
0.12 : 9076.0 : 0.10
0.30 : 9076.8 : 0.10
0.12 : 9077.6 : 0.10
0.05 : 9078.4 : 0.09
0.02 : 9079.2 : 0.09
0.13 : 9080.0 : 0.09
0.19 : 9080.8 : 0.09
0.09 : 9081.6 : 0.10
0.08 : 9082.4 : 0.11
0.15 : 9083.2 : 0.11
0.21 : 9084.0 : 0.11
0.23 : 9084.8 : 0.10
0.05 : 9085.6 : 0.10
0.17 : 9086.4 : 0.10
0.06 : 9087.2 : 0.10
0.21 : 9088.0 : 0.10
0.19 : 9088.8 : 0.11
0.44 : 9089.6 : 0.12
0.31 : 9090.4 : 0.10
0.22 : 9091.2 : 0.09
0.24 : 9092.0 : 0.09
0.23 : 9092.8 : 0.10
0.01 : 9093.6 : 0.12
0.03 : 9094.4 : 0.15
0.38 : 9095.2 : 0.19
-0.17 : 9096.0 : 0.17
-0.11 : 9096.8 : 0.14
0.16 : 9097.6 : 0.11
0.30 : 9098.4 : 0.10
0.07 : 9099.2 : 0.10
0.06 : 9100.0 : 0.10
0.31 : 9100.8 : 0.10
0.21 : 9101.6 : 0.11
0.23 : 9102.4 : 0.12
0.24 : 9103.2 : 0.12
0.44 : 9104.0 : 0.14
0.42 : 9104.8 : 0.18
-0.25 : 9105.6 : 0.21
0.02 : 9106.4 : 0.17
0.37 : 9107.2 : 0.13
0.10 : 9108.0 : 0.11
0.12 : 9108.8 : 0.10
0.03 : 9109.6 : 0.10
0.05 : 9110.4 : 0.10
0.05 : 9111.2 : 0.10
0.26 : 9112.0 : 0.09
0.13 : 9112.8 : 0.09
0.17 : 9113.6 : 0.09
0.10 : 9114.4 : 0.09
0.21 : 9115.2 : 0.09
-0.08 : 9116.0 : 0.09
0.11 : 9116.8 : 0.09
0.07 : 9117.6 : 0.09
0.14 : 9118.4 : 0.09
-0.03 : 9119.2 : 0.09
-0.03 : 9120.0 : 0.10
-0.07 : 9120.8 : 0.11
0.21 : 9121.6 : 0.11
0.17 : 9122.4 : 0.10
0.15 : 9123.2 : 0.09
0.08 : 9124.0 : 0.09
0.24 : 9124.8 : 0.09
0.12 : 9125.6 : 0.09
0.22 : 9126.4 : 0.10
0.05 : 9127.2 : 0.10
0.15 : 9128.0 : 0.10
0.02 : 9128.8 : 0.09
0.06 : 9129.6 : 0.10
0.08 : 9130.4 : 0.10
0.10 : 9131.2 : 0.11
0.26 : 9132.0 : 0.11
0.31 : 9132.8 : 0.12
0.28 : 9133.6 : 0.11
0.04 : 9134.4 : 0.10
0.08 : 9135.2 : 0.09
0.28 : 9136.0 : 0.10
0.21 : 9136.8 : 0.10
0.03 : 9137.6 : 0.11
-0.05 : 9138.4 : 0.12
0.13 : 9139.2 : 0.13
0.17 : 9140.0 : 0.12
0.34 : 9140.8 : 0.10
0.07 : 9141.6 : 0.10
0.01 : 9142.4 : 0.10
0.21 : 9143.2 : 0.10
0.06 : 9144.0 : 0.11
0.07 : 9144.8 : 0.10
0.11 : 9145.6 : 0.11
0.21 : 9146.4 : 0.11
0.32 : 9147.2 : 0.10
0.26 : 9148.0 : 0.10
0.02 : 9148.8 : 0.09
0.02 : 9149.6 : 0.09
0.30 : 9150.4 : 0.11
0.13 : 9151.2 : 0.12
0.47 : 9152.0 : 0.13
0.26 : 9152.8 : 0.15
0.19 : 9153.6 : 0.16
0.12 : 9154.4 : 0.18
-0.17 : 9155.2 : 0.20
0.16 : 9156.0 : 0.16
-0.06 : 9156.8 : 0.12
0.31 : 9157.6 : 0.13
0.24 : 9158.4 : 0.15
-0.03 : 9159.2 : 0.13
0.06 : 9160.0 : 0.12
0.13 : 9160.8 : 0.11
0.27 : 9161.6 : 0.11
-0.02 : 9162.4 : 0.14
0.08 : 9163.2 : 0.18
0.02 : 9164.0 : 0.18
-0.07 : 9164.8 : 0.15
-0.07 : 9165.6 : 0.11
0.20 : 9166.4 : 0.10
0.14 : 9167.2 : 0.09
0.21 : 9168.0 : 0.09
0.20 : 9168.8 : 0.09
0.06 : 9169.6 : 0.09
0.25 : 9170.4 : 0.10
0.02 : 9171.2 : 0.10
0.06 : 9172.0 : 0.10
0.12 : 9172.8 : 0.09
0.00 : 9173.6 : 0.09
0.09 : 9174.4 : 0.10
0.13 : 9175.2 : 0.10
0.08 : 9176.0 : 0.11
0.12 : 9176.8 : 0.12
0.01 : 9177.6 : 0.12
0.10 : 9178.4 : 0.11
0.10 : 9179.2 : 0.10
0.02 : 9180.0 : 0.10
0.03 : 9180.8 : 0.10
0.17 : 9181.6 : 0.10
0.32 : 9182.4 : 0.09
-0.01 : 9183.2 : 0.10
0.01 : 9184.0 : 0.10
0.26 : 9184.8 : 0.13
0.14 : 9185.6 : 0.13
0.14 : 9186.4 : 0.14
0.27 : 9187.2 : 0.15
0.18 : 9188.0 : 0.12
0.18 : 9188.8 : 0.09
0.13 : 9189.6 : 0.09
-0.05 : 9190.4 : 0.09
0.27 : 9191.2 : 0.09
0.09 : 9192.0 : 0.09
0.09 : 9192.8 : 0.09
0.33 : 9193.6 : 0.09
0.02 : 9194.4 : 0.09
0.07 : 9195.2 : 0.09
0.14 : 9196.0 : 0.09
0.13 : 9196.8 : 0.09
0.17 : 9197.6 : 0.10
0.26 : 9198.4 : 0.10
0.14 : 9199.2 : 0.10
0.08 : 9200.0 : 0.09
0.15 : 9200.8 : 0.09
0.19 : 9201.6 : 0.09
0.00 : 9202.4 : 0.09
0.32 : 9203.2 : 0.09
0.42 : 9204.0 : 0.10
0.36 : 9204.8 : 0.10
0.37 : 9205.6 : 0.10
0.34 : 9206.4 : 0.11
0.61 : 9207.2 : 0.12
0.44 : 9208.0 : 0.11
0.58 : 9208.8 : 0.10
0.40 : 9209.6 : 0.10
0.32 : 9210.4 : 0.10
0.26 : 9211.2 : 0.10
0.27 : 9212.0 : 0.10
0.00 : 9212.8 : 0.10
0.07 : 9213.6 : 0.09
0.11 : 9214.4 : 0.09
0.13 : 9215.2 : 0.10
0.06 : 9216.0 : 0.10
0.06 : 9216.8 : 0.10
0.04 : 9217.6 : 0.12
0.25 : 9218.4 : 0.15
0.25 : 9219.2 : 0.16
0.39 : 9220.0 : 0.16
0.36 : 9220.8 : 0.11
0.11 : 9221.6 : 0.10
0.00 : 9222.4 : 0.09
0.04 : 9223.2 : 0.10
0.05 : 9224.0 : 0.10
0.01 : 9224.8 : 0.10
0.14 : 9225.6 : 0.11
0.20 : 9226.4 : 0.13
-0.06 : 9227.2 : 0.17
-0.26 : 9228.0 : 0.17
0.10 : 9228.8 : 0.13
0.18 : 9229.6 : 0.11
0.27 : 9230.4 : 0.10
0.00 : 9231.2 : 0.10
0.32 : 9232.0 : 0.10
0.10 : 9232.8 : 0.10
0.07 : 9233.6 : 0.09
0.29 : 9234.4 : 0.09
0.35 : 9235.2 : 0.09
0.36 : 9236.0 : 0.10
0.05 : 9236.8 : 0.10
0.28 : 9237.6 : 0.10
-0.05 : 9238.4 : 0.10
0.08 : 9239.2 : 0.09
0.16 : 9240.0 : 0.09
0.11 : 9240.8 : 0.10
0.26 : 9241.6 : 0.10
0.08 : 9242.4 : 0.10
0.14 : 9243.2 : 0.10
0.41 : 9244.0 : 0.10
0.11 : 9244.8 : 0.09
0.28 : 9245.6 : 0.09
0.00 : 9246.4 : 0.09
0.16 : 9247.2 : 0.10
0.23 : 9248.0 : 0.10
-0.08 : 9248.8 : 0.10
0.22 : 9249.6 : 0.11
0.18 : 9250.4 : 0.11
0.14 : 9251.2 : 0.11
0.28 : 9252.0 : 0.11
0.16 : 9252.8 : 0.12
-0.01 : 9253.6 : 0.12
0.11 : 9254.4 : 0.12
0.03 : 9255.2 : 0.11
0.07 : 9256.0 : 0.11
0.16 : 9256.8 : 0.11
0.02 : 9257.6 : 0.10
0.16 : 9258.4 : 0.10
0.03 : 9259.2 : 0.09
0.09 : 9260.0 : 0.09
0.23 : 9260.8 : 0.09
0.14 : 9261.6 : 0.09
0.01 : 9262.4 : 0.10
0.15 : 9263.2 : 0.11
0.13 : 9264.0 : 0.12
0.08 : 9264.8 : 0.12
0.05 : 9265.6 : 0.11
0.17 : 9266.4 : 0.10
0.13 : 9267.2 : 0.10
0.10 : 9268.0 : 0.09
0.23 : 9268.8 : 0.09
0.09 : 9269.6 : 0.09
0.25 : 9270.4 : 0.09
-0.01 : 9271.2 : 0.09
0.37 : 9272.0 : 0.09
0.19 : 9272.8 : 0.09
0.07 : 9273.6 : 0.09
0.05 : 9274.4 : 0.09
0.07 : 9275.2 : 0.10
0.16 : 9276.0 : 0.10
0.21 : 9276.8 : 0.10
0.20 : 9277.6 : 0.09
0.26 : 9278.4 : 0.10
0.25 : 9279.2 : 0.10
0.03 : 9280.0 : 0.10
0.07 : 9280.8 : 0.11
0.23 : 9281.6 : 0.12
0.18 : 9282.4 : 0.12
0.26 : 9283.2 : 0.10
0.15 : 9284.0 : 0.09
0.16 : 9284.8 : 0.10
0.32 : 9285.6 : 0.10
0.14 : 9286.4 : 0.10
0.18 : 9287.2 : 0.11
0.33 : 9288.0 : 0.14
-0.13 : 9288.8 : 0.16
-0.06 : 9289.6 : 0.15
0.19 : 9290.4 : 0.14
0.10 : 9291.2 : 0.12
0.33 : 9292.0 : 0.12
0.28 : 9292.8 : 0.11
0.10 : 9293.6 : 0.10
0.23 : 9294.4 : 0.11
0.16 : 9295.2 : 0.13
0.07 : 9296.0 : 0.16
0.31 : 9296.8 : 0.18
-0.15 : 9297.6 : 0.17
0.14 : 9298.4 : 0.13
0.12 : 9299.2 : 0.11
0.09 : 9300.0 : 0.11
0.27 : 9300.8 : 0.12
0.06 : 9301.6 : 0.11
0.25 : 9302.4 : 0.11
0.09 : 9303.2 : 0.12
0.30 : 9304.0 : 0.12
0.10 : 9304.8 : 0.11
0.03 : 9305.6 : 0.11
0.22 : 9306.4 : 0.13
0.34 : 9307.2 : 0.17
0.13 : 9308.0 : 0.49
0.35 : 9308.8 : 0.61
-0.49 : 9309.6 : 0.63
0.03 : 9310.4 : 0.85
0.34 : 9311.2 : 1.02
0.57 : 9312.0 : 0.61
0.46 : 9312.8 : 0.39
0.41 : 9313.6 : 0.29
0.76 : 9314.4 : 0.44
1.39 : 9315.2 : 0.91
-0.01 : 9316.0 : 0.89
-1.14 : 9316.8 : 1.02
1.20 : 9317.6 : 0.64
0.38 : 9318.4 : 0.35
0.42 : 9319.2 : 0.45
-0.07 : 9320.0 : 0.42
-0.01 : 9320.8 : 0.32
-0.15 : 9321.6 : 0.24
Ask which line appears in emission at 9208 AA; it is H-beta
